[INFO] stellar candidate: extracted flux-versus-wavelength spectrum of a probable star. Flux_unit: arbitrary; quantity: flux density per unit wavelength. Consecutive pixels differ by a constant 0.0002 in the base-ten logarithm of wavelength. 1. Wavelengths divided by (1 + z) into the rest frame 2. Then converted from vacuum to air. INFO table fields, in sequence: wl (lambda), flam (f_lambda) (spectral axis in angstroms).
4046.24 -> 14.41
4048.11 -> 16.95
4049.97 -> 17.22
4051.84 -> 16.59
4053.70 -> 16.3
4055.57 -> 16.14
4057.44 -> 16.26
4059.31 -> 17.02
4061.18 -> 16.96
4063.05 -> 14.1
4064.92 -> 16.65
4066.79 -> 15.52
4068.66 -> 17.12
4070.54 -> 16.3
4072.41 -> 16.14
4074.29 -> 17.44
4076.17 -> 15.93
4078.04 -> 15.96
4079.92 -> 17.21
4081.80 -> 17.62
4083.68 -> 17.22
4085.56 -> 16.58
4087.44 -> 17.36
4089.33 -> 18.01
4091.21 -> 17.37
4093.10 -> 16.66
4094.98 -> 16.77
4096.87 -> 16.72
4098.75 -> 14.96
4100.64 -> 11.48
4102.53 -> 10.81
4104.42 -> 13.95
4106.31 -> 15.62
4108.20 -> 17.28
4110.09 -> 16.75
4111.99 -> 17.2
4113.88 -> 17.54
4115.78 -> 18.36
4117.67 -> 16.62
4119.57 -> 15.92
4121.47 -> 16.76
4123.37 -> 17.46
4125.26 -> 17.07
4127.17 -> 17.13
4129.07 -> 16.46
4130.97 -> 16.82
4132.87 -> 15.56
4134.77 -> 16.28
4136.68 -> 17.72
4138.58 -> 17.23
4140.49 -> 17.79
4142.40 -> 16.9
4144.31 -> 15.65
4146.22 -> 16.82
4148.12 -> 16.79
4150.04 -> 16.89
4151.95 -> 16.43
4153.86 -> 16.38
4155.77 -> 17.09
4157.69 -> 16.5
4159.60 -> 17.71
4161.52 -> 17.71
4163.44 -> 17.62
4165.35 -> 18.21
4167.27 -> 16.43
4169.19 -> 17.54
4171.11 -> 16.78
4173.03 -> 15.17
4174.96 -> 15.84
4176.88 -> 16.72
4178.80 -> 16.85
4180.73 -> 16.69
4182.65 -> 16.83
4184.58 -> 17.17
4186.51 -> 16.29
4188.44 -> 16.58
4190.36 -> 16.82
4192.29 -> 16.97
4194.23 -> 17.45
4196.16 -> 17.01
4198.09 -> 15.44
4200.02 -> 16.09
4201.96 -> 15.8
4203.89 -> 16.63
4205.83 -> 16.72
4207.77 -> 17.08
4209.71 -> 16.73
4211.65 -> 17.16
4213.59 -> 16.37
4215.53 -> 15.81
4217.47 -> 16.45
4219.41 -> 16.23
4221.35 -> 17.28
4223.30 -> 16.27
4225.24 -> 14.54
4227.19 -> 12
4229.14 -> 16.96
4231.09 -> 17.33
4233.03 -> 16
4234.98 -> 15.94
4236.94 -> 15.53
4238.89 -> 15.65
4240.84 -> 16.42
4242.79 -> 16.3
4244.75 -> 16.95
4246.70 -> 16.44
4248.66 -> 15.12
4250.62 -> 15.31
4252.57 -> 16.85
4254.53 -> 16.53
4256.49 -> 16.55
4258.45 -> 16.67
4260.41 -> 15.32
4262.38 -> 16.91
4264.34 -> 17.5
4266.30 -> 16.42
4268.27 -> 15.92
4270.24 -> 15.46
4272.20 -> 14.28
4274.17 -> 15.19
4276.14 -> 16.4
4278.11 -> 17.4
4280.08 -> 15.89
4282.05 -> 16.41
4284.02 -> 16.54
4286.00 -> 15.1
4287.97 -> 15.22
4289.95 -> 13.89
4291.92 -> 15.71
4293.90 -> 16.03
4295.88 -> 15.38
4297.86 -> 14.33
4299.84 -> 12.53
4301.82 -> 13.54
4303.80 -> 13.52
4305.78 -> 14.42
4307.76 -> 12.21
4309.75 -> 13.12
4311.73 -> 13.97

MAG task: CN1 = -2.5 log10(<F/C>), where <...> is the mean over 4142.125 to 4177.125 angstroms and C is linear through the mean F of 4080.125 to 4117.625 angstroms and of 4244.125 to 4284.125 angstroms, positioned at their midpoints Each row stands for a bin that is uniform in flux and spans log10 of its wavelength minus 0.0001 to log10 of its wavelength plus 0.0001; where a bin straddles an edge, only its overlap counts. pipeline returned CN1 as -0.038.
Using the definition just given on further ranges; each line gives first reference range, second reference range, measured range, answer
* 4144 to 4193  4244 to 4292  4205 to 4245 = 0.01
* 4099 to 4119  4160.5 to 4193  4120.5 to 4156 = -0.05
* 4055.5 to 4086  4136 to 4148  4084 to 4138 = 0.03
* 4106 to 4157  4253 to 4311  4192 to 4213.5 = -0.03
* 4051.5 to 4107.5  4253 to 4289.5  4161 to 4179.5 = -0.05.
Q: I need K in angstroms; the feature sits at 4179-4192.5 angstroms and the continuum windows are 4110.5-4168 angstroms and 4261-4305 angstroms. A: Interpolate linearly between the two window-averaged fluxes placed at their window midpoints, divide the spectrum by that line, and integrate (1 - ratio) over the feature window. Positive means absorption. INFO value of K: -0.2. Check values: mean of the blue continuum 17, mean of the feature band 16.8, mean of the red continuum 15.4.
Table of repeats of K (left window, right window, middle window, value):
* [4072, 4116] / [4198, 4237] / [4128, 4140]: -0.38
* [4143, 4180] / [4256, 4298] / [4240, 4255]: -0.12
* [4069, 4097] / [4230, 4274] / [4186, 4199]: -0.21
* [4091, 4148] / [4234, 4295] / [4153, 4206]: -1.86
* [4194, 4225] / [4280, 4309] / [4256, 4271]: -1.01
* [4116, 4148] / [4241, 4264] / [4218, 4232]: 0.52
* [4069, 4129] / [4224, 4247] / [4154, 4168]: -0.99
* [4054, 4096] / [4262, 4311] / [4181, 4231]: -2.07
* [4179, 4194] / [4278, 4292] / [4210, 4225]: 0.02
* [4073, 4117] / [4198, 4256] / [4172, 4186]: -0.23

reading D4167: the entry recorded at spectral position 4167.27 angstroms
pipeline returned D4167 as 16.43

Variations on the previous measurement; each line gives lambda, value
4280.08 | 15.89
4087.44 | 17.36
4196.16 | 17.01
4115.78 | 18.36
